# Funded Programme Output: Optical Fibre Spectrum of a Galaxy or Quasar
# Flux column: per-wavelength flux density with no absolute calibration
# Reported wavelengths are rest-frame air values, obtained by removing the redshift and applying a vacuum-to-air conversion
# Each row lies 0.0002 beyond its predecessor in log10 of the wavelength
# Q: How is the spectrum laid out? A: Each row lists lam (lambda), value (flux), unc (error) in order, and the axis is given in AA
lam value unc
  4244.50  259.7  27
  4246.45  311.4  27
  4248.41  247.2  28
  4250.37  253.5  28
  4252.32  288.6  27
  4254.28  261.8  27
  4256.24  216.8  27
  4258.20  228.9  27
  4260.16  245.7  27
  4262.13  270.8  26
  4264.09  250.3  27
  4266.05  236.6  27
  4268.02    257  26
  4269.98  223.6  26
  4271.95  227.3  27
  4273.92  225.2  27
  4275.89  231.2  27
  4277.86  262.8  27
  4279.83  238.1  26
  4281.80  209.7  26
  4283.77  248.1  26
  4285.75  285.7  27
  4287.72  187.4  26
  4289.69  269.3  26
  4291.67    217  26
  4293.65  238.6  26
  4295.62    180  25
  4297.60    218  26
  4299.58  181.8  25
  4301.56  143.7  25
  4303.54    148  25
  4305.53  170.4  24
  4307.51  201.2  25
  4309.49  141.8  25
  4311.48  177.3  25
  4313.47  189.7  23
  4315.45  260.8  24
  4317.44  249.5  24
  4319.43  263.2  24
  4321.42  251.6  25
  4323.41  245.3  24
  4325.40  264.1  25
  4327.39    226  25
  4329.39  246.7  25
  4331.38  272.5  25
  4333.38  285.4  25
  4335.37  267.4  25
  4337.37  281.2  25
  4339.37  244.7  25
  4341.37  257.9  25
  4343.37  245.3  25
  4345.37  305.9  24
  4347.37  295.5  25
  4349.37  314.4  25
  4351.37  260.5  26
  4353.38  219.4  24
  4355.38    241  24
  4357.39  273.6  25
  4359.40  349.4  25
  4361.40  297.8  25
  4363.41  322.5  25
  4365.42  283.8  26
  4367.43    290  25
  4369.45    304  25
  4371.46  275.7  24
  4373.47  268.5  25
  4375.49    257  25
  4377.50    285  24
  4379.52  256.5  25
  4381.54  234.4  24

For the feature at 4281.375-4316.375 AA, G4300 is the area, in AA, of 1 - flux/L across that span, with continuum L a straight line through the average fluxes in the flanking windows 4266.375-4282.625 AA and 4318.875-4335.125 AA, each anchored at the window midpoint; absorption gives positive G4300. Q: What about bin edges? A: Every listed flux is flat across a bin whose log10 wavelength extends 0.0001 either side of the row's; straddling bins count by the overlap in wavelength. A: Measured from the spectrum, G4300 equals 5.9 AA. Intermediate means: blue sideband 235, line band 204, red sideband 257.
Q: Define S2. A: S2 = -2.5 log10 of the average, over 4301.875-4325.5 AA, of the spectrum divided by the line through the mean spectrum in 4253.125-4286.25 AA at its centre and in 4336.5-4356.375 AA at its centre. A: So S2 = 0.22 mag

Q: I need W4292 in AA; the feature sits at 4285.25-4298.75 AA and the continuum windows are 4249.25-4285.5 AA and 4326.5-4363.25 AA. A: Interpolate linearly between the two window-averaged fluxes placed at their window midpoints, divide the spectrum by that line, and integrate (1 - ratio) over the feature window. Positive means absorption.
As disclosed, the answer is 1.5 AA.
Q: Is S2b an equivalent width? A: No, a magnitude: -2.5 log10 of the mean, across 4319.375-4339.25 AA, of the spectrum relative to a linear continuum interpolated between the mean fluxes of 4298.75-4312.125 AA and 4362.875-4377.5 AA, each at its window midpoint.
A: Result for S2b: -0.233 mag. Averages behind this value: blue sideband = 166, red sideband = 285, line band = 259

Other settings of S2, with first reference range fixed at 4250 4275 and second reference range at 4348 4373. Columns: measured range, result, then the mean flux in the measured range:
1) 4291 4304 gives 0.33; 191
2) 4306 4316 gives 0.36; 190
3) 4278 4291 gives 0.06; 241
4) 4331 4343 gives 0.04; 267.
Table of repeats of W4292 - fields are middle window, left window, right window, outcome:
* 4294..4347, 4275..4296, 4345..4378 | 6.2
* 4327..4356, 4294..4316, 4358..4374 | -1.6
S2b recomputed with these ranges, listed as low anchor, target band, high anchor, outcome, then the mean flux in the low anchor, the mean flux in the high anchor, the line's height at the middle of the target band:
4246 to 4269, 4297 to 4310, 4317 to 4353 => 0.45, 254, 265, 261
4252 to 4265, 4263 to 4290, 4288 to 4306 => -0.07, 250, 197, 225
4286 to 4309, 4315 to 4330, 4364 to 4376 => -0.11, 198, 282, 227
